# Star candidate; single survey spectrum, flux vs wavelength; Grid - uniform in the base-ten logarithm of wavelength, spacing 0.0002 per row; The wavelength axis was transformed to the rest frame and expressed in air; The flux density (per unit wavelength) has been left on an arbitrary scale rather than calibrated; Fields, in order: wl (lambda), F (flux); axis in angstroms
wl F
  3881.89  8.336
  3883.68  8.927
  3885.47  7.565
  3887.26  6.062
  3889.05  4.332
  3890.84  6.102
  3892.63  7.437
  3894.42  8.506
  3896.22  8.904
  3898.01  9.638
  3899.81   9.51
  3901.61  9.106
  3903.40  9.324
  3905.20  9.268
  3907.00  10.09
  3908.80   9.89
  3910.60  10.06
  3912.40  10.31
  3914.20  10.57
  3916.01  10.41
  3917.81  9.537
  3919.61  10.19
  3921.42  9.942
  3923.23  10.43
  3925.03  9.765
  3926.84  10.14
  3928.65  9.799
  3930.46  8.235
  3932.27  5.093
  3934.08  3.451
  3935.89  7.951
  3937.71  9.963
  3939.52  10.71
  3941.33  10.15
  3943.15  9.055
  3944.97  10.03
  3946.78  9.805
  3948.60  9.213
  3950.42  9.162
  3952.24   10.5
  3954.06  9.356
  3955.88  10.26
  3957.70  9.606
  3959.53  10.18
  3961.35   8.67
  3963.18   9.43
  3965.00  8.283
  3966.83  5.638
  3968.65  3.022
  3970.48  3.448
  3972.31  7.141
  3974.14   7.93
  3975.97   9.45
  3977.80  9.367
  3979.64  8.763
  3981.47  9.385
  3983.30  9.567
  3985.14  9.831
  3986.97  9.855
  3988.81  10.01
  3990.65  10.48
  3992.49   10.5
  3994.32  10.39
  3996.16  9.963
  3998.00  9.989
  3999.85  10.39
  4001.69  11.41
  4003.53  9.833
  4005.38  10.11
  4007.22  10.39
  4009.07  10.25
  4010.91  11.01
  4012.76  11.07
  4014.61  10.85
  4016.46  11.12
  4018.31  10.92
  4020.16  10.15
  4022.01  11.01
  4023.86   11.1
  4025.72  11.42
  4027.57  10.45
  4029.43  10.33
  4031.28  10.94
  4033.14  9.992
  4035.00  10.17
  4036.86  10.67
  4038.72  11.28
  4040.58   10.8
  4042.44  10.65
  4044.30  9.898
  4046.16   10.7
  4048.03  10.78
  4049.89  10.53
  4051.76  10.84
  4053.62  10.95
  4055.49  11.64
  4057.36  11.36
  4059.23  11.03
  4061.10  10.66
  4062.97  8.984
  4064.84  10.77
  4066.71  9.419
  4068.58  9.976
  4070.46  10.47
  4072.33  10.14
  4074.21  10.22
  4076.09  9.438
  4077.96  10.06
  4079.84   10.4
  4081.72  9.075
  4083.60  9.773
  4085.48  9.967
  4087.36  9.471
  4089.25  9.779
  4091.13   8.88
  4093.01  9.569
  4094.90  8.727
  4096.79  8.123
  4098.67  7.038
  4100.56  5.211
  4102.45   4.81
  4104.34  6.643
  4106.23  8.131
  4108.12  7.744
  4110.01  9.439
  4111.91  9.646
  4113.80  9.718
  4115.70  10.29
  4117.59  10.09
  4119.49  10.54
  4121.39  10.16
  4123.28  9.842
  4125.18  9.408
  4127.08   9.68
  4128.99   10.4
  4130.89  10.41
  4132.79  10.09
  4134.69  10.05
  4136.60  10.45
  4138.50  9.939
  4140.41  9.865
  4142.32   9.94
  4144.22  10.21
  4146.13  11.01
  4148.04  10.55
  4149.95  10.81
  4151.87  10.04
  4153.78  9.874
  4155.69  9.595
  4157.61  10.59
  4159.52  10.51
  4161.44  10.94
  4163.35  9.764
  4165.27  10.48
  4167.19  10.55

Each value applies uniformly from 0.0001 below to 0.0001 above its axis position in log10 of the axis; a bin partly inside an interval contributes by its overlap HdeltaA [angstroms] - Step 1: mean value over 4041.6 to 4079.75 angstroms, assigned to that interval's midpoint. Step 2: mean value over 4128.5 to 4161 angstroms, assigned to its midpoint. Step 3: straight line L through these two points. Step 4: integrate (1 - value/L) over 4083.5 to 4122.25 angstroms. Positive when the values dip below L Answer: 6.1 angstroms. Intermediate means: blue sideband 10.4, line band 8.72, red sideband 10.3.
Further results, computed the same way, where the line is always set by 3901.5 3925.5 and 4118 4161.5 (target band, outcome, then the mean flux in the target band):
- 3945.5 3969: 2.7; 8.86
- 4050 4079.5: -0.8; 10.4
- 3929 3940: 2.7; 7.56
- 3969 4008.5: 2.7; 9.36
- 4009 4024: -1.2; 10.9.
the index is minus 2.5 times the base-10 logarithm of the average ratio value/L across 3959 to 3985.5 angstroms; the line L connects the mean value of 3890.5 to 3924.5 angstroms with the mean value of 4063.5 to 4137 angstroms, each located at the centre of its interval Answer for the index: 0.19 mag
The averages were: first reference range 9.49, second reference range 9.32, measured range 7.94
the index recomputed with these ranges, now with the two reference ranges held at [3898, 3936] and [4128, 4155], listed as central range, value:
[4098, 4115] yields 0.30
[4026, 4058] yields -0.10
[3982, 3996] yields -0.06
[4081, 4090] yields 0.04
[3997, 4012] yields -0.09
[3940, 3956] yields -0.04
